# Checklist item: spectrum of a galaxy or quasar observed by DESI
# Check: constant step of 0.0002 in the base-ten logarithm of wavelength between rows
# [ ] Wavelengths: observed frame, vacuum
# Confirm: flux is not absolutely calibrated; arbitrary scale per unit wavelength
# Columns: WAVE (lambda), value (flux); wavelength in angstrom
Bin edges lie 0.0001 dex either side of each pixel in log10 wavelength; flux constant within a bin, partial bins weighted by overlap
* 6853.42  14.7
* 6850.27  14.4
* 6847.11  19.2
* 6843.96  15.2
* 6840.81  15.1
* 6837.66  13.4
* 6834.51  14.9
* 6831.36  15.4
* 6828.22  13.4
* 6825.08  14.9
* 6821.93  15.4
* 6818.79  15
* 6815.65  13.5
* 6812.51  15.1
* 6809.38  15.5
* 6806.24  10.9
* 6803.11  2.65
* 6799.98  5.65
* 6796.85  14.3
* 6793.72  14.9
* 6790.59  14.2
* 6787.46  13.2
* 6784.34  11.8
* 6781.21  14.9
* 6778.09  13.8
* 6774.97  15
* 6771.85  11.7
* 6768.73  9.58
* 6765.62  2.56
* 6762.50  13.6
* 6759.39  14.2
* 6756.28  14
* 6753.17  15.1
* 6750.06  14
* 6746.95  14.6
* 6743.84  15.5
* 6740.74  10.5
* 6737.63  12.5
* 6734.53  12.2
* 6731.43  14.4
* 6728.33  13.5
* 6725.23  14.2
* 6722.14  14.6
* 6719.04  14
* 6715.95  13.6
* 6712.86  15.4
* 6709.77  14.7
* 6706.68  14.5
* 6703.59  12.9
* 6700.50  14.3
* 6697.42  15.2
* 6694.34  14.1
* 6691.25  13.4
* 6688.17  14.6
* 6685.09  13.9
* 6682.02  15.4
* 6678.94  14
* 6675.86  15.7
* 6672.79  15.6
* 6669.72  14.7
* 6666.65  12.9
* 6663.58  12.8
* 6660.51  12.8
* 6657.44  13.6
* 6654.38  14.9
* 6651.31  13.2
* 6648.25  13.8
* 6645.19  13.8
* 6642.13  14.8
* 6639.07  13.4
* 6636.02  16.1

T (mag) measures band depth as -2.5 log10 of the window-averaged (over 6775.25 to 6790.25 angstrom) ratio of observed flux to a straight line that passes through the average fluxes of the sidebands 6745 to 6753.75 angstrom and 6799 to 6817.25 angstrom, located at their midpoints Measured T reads -0.10 mag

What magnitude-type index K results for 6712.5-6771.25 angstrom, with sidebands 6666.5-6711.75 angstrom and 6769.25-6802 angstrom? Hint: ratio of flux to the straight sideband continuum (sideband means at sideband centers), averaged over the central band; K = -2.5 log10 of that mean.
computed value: 0.04 mag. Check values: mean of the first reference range 14.4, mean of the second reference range 12.7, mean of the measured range 13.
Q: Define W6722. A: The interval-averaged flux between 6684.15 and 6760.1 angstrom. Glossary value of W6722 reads 14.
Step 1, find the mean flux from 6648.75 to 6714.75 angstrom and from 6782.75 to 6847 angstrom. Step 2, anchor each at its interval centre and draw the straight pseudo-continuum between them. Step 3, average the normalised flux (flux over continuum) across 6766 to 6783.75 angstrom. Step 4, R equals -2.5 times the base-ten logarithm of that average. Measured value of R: 0.12 mag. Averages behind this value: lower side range 14.2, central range 12.2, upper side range 13.4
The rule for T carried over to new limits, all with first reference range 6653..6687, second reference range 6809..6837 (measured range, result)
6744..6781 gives 0.14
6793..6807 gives 0.49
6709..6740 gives 0.05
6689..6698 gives 0.01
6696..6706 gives 0.01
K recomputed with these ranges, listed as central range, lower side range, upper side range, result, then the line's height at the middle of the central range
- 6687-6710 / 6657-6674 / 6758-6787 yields -0.08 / 13.2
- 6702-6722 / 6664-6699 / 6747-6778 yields -0.04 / 13.7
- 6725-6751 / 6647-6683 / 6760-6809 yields -0.08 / 12.5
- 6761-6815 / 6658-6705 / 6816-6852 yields 0.25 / 14.8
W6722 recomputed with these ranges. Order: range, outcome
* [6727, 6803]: 12.5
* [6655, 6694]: 14.1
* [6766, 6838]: 12.8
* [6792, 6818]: 11.7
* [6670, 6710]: 14.5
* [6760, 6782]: 11.6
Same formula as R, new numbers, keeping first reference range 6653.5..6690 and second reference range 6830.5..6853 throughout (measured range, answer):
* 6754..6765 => 0.137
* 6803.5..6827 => 0.108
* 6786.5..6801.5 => 0.205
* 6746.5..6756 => 0.019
